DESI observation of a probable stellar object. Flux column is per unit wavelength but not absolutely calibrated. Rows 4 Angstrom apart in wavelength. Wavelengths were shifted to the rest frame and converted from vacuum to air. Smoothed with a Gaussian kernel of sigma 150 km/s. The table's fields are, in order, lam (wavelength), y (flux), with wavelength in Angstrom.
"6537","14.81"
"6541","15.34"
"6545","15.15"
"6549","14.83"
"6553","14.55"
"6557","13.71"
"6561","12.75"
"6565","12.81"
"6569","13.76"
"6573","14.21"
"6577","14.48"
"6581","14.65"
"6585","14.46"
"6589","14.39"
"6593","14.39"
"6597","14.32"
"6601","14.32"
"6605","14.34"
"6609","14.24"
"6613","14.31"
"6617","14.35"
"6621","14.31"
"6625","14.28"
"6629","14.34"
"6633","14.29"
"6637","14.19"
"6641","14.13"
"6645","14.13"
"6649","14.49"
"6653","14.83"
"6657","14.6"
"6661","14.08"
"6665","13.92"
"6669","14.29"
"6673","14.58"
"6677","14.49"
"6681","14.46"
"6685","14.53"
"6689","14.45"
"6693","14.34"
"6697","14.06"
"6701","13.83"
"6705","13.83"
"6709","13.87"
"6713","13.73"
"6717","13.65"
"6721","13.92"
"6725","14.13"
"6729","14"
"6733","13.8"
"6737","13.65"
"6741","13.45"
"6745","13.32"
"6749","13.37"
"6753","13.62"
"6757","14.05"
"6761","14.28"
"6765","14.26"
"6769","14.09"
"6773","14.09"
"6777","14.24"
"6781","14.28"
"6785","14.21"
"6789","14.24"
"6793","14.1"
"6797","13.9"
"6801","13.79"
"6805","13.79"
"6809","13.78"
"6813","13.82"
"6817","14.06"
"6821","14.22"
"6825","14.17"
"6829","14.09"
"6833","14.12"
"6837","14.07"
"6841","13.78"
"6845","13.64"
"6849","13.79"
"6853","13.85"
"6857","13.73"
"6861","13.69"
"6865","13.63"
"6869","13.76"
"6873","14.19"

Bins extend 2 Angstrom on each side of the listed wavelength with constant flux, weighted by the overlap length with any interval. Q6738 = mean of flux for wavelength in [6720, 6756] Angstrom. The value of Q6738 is 13.7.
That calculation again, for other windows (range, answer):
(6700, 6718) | 13.8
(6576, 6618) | 14.4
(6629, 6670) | 14.3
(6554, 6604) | 14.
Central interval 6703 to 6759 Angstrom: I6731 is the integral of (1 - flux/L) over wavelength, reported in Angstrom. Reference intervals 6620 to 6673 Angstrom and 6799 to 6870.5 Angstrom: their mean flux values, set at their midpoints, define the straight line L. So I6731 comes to 1.5 Angstrom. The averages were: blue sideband 14.3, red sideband 13.9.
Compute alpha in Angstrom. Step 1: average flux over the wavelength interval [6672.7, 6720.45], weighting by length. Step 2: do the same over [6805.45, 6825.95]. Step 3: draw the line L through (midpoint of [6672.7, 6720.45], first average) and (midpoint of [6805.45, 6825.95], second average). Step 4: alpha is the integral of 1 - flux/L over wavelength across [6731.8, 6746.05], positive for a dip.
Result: 0.5 Angstrom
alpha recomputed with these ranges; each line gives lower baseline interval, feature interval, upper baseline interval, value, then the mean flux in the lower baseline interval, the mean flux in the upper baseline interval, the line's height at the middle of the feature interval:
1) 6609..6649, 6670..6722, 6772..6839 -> 0.18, 14.3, 14.1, 14.2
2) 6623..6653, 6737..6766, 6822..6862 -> 0.70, 14.3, 13.9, 14.1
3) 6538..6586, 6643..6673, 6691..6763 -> -0.76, 14.2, 13.8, 14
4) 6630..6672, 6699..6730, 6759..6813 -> 0.72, 14.3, 14.1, 14.2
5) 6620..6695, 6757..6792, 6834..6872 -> -0.45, 14.4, 13.8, 14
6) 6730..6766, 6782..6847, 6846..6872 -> -1.13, 13.7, 13.8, 13.8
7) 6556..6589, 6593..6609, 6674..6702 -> -0.37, 13.9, 14.3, 14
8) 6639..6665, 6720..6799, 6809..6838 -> 1.19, 14.3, 14.1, 14.2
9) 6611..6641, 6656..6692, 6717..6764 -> -0.76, 14.3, 13.8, 14.1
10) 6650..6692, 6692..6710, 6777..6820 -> 0.44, 14.4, 14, 14.3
